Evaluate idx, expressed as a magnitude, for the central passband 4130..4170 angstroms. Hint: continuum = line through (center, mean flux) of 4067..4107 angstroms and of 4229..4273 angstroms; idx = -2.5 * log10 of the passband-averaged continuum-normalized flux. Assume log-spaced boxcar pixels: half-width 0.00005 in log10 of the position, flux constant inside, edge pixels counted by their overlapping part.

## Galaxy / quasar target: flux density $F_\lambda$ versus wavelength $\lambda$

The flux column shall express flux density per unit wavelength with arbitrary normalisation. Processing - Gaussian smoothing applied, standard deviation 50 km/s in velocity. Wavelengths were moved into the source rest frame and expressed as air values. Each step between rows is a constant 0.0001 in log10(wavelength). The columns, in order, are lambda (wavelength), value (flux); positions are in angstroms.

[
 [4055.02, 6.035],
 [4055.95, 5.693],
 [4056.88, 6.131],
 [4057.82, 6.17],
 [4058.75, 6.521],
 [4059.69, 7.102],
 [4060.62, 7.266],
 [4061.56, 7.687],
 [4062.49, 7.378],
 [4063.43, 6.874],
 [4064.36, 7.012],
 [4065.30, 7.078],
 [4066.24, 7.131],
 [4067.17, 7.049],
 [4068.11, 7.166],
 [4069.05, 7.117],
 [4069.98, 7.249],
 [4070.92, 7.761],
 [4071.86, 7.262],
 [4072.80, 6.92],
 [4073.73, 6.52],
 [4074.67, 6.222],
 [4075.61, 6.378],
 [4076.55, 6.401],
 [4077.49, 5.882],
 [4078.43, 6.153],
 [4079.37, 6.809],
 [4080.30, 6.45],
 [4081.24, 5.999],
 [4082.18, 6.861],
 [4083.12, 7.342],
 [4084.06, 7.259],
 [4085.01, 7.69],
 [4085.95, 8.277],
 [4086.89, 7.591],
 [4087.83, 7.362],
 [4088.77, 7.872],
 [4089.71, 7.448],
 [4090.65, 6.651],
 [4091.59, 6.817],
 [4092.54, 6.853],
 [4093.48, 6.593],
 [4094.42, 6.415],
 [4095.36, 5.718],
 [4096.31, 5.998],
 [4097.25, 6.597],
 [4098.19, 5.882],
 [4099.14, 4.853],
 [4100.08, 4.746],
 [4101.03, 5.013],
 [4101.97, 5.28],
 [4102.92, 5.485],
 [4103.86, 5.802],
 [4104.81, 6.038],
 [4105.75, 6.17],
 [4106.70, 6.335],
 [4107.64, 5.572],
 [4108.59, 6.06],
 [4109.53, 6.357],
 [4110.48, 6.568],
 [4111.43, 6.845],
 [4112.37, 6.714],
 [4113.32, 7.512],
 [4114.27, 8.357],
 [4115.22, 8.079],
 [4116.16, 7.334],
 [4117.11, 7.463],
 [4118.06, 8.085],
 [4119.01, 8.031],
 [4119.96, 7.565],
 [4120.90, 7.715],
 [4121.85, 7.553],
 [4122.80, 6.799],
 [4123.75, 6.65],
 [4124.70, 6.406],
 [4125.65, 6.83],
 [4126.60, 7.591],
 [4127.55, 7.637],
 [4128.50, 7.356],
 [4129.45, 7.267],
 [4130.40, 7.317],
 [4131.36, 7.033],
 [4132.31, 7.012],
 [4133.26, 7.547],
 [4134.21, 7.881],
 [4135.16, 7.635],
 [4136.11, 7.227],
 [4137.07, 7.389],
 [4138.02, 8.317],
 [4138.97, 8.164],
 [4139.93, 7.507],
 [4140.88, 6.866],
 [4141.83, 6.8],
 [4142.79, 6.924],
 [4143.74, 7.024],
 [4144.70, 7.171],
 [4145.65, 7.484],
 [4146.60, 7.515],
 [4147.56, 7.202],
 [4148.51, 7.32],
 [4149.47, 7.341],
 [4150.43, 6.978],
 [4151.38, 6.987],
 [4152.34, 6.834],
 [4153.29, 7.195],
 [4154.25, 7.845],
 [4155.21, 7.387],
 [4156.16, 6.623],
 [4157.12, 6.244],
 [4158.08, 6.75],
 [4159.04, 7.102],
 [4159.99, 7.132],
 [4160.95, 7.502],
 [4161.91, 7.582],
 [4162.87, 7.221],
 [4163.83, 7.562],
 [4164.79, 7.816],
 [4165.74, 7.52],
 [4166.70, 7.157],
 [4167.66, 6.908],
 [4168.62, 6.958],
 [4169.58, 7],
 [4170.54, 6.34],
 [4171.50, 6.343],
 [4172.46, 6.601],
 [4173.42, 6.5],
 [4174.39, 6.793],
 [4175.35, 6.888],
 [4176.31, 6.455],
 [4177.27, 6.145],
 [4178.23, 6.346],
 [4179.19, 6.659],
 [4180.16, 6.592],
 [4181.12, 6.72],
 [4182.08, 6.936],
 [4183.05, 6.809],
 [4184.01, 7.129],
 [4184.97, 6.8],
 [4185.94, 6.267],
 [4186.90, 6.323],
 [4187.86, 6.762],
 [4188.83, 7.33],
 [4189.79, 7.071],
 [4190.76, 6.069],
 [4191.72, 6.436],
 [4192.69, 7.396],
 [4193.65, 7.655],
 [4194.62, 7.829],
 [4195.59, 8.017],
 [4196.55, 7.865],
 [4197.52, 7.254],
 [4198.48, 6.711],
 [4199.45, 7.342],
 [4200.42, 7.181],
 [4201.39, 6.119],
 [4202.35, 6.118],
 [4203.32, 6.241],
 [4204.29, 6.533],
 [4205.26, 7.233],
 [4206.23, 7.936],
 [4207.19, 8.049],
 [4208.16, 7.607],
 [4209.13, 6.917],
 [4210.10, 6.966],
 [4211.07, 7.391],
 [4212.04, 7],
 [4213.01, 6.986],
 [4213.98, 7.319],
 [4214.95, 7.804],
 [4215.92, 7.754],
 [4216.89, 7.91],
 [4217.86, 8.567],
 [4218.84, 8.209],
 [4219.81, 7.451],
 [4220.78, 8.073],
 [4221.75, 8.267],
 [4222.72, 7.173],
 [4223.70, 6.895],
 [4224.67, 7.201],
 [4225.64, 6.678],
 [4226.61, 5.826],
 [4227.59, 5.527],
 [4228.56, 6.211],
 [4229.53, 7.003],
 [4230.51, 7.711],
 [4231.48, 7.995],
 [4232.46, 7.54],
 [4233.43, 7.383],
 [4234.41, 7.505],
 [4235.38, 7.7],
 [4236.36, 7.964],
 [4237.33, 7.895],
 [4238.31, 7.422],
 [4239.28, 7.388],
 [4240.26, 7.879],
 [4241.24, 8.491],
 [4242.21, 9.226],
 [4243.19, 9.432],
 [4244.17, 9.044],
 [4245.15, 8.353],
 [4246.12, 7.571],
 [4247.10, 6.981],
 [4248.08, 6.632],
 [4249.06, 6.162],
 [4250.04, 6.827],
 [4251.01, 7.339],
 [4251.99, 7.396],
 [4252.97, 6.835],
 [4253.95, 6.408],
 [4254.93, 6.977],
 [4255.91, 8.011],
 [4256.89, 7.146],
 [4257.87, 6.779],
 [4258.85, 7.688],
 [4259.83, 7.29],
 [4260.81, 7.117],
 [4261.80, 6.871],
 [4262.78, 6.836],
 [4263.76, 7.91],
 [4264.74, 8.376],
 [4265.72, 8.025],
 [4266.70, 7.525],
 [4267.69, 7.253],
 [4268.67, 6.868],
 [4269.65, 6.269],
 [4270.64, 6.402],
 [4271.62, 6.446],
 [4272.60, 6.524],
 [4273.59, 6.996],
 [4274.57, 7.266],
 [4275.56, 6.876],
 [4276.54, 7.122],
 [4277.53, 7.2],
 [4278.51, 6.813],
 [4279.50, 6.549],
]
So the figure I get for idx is -0.06 mag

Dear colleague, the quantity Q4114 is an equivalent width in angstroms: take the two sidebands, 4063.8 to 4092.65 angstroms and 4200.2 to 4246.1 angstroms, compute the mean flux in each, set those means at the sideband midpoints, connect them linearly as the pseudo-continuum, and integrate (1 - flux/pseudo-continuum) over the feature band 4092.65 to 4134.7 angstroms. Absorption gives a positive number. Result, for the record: 2.2 angstroms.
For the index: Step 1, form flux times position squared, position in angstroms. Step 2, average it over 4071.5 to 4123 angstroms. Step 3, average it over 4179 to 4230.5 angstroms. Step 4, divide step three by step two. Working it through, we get 1.12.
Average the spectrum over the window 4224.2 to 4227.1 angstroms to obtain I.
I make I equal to 6.57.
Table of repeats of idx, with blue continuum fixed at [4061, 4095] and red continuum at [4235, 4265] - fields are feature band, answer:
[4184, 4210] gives 0.05 mag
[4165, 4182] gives 0.09 mag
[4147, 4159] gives 0.03 mag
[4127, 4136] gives -0.04 mag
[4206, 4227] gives 0.00 mag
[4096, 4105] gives 0.26 mag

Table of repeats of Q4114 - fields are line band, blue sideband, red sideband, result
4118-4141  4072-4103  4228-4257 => -2.09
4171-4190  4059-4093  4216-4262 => 1.64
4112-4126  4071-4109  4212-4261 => -1.61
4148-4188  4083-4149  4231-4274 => 1.26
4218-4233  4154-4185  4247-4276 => -0.45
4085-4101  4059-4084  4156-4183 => 0.68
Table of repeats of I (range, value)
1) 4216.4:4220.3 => 8.03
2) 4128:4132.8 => 7.19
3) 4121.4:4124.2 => 7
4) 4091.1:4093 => 6.81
